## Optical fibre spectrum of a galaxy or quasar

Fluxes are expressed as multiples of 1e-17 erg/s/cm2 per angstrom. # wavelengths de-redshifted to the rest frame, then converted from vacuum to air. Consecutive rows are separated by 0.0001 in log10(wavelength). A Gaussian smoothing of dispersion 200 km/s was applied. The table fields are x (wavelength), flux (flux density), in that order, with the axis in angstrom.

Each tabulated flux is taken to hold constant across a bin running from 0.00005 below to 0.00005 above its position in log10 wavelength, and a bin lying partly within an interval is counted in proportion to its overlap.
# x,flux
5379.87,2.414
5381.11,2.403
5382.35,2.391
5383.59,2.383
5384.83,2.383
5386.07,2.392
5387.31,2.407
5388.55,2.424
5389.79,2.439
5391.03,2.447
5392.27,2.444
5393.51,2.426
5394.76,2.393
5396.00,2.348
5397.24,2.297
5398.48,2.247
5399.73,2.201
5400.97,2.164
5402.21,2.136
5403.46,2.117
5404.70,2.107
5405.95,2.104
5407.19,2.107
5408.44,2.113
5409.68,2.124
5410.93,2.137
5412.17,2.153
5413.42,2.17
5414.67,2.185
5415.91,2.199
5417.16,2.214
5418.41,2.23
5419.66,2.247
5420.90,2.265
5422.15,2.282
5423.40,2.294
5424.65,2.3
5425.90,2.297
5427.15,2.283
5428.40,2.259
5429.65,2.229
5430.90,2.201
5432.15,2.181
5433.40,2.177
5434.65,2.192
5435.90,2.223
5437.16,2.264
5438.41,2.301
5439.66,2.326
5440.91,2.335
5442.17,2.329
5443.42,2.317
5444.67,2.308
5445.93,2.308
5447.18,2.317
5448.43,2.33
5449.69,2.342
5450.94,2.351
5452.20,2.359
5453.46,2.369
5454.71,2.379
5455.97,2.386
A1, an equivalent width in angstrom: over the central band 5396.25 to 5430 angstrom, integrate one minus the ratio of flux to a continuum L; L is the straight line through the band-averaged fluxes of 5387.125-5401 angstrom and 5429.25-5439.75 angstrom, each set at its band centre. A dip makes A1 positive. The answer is 1.4 angstrom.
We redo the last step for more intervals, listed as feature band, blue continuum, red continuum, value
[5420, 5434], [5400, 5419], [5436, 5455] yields -0.1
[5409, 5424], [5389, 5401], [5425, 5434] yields 0.5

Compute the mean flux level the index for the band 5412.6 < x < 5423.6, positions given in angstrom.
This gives 2.23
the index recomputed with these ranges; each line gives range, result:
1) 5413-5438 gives 2.24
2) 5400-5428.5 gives 2.19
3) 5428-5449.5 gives 2.27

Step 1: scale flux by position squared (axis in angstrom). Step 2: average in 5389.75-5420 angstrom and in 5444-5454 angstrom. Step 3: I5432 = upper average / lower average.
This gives 1.07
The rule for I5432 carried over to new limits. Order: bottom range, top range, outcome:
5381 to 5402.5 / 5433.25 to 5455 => 1.00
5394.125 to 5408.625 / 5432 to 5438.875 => 1.03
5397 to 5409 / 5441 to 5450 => 1.09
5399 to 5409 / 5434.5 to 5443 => 1.09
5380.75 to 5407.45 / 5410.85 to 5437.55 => 0.98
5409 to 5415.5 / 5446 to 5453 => 1.10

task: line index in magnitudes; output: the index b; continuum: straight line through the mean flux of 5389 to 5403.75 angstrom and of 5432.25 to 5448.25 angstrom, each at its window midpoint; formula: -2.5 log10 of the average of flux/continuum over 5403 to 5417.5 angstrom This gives 0.077 mag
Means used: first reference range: 2.31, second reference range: 2.28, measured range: 2.14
